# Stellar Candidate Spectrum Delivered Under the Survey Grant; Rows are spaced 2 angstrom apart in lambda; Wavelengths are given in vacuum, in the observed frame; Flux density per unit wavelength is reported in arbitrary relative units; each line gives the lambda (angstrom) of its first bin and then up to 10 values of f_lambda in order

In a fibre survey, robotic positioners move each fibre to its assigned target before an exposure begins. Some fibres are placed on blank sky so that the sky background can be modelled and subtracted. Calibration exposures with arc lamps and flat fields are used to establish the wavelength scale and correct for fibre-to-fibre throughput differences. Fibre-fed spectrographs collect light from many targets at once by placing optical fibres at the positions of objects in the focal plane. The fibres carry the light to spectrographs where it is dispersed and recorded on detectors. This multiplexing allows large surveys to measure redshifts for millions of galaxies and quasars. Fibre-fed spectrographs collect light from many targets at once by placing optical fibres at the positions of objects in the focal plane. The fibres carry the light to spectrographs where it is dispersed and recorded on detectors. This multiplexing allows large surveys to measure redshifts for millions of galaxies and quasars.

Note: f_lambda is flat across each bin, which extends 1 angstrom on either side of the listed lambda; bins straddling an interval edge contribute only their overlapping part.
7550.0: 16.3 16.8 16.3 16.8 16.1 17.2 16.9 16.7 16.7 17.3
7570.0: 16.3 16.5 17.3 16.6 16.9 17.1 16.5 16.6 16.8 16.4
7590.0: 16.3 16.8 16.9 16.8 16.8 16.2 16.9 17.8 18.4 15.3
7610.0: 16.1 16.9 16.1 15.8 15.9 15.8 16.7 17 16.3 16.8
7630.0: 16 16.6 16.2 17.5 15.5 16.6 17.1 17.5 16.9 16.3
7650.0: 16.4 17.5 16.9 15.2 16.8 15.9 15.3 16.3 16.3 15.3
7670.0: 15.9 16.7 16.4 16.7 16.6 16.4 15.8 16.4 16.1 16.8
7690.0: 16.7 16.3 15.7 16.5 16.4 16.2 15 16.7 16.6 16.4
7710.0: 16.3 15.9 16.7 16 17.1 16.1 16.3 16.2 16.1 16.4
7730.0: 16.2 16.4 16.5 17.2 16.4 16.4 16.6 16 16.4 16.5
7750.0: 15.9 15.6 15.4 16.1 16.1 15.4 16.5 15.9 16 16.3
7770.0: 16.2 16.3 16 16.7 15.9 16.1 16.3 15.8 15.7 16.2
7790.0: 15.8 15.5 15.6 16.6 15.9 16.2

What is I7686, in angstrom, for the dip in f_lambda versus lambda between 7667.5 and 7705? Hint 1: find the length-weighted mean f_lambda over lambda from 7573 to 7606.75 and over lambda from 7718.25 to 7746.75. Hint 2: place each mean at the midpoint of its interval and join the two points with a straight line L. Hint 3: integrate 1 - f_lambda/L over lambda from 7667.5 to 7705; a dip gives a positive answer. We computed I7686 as 0.7 angstrom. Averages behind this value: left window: 16.9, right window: 16.4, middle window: 16.3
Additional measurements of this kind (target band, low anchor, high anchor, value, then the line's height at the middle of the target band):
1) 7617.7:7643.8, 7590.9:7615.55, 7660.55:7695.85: 0.1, 16.5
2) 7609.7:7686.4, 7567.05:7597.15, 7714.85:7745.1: 1.0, 16.6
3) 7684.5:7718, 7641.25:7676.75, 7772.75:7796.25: -0.1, 16.3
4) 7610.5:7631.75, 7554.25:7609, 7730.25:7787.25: 0.4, 16.6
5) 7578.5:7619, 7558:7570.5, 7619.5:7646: 0.2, 16.7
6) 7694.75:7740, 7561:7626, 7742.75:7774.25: -0.4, 16.2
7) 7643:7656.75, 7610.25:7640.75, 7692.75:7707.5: -0.3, 16.3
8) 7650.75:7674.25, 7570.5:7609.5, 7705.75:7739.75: 0.5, 16.6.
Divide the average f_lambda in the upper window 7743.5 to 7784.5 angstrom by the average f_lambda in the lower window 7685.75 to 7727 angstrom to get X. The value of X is 0.99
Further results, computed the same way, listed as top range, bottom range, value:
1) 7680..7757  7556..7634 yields 0.98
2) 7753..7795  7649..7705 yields 0.98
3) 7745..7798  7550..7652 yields 0.96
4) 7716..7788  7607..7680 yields 0.99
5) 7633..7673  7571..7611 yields 0.98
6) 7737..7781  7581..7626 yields 0.97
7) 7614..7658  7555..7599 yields 0.99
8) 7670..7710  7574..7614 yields 0.98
